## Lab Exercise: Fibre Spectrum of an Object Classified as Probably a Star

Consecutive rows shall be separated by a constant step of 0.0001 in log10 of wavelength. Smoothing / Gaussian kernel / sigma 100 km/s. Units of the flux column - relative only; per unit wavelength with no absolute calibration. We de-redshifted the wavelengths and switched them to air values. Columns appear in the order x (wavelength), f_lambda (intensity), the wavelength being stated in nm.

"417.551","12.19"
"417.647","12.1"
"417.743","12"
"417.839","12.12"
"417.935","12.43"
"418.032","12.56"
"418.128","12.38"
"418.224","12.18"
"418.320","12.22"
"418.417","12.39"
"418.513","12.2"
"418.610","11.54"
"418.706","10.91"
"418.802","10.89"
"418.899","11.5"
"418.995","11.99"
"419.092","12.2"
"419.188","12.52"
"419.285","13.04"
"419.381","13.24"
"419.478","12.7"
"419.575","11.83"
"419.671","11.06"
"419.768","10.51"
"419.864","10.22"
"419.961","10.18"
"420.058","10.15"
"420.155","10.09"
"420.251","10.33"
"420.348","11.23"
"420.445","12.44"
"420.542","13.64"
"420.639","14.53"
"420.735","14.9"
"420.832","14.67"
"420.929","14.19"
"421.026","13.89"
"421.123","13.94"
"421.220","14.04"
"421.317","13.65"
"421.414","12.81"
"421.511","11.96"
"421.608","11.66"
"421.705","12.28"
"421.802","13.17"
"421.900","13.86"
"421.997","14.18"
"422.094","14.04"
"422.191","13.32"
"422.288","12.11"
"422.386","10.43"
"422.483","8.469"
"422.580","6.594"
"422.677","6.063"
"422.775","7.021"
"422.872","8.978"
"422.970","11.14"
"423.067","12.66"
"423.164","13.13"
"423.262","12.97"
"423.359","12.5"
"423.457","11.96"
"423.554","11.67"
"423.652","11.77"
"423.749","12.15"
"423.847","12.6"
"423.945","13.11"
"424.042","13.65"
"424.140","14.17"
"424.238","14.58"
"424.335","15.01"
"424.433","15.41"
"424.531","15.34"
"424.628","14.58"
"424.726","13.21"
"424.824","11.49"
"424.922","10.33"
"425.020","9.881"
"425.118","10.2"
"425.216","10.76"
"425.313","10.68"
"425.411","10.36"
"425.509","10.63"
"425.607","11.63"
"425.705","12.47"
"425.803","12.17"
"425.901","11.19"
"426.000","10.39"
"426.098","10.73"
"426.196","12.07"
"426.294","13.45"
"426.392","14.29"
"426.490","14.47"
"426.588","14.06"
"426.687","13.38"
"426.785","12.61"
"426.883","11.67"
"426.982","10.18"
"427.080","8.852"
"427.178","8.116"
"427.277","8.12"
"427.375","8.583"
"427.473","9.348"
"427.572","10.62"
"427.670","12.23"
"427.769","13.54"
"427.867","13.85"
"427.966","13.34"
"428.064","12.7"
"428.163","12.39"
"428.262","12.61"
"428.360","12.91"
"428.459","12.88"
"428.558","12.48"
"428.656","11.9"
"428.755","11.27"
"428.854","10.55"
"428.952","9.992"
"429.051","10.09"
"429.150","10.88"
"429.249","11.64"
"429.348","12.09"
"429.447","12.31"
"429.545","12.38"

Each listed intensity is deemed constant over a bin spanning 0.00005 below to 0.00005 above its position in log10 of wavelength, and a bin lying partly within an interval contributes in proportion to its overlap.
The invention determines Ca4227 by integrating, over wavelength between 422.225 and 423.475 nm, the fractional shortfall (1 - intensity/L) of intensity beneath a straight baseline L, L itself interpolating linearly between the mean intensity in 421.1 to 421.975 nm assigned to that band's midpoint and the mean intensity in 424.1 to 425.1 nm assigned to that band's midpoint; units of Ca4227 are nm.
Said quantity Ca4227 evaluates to 0.27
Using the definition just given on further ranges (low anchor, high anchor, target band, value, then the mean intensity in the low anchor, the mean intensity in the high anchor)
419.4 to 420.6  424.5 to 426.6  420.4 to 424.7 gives -0.39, 11.3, 12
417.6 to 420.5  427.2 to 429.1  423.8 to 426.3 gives -0.16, 11.7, 11.5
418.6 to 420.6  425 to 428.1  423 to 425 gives -0.27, 11.5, 11.5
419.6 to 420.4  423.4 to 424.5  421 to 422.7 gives -0.05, 10.5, 13.3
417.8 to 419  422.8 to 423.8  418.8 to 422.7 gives -0.08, 11.9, 11.8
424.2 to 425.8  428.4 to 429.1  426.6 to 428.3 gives 0.04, 12.3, 11.3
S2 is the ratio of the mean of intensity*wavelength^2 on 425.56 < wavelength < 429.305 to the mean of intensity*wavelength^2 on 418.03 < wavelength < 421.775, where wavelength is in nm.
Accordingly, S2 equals 1.0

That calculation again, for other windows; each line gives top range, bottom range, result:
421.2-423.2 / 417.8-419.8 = 0.97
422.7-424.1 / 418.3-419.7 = 1.00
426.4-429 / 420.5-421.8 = 0.89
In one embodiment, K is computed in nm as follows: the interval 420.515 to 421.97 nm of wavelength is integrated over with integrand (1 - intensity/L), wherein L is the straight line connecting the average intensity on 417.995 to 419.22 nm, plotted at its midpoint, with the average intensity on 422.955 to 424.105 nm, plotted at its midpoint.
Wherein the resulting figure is -0.16 nm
